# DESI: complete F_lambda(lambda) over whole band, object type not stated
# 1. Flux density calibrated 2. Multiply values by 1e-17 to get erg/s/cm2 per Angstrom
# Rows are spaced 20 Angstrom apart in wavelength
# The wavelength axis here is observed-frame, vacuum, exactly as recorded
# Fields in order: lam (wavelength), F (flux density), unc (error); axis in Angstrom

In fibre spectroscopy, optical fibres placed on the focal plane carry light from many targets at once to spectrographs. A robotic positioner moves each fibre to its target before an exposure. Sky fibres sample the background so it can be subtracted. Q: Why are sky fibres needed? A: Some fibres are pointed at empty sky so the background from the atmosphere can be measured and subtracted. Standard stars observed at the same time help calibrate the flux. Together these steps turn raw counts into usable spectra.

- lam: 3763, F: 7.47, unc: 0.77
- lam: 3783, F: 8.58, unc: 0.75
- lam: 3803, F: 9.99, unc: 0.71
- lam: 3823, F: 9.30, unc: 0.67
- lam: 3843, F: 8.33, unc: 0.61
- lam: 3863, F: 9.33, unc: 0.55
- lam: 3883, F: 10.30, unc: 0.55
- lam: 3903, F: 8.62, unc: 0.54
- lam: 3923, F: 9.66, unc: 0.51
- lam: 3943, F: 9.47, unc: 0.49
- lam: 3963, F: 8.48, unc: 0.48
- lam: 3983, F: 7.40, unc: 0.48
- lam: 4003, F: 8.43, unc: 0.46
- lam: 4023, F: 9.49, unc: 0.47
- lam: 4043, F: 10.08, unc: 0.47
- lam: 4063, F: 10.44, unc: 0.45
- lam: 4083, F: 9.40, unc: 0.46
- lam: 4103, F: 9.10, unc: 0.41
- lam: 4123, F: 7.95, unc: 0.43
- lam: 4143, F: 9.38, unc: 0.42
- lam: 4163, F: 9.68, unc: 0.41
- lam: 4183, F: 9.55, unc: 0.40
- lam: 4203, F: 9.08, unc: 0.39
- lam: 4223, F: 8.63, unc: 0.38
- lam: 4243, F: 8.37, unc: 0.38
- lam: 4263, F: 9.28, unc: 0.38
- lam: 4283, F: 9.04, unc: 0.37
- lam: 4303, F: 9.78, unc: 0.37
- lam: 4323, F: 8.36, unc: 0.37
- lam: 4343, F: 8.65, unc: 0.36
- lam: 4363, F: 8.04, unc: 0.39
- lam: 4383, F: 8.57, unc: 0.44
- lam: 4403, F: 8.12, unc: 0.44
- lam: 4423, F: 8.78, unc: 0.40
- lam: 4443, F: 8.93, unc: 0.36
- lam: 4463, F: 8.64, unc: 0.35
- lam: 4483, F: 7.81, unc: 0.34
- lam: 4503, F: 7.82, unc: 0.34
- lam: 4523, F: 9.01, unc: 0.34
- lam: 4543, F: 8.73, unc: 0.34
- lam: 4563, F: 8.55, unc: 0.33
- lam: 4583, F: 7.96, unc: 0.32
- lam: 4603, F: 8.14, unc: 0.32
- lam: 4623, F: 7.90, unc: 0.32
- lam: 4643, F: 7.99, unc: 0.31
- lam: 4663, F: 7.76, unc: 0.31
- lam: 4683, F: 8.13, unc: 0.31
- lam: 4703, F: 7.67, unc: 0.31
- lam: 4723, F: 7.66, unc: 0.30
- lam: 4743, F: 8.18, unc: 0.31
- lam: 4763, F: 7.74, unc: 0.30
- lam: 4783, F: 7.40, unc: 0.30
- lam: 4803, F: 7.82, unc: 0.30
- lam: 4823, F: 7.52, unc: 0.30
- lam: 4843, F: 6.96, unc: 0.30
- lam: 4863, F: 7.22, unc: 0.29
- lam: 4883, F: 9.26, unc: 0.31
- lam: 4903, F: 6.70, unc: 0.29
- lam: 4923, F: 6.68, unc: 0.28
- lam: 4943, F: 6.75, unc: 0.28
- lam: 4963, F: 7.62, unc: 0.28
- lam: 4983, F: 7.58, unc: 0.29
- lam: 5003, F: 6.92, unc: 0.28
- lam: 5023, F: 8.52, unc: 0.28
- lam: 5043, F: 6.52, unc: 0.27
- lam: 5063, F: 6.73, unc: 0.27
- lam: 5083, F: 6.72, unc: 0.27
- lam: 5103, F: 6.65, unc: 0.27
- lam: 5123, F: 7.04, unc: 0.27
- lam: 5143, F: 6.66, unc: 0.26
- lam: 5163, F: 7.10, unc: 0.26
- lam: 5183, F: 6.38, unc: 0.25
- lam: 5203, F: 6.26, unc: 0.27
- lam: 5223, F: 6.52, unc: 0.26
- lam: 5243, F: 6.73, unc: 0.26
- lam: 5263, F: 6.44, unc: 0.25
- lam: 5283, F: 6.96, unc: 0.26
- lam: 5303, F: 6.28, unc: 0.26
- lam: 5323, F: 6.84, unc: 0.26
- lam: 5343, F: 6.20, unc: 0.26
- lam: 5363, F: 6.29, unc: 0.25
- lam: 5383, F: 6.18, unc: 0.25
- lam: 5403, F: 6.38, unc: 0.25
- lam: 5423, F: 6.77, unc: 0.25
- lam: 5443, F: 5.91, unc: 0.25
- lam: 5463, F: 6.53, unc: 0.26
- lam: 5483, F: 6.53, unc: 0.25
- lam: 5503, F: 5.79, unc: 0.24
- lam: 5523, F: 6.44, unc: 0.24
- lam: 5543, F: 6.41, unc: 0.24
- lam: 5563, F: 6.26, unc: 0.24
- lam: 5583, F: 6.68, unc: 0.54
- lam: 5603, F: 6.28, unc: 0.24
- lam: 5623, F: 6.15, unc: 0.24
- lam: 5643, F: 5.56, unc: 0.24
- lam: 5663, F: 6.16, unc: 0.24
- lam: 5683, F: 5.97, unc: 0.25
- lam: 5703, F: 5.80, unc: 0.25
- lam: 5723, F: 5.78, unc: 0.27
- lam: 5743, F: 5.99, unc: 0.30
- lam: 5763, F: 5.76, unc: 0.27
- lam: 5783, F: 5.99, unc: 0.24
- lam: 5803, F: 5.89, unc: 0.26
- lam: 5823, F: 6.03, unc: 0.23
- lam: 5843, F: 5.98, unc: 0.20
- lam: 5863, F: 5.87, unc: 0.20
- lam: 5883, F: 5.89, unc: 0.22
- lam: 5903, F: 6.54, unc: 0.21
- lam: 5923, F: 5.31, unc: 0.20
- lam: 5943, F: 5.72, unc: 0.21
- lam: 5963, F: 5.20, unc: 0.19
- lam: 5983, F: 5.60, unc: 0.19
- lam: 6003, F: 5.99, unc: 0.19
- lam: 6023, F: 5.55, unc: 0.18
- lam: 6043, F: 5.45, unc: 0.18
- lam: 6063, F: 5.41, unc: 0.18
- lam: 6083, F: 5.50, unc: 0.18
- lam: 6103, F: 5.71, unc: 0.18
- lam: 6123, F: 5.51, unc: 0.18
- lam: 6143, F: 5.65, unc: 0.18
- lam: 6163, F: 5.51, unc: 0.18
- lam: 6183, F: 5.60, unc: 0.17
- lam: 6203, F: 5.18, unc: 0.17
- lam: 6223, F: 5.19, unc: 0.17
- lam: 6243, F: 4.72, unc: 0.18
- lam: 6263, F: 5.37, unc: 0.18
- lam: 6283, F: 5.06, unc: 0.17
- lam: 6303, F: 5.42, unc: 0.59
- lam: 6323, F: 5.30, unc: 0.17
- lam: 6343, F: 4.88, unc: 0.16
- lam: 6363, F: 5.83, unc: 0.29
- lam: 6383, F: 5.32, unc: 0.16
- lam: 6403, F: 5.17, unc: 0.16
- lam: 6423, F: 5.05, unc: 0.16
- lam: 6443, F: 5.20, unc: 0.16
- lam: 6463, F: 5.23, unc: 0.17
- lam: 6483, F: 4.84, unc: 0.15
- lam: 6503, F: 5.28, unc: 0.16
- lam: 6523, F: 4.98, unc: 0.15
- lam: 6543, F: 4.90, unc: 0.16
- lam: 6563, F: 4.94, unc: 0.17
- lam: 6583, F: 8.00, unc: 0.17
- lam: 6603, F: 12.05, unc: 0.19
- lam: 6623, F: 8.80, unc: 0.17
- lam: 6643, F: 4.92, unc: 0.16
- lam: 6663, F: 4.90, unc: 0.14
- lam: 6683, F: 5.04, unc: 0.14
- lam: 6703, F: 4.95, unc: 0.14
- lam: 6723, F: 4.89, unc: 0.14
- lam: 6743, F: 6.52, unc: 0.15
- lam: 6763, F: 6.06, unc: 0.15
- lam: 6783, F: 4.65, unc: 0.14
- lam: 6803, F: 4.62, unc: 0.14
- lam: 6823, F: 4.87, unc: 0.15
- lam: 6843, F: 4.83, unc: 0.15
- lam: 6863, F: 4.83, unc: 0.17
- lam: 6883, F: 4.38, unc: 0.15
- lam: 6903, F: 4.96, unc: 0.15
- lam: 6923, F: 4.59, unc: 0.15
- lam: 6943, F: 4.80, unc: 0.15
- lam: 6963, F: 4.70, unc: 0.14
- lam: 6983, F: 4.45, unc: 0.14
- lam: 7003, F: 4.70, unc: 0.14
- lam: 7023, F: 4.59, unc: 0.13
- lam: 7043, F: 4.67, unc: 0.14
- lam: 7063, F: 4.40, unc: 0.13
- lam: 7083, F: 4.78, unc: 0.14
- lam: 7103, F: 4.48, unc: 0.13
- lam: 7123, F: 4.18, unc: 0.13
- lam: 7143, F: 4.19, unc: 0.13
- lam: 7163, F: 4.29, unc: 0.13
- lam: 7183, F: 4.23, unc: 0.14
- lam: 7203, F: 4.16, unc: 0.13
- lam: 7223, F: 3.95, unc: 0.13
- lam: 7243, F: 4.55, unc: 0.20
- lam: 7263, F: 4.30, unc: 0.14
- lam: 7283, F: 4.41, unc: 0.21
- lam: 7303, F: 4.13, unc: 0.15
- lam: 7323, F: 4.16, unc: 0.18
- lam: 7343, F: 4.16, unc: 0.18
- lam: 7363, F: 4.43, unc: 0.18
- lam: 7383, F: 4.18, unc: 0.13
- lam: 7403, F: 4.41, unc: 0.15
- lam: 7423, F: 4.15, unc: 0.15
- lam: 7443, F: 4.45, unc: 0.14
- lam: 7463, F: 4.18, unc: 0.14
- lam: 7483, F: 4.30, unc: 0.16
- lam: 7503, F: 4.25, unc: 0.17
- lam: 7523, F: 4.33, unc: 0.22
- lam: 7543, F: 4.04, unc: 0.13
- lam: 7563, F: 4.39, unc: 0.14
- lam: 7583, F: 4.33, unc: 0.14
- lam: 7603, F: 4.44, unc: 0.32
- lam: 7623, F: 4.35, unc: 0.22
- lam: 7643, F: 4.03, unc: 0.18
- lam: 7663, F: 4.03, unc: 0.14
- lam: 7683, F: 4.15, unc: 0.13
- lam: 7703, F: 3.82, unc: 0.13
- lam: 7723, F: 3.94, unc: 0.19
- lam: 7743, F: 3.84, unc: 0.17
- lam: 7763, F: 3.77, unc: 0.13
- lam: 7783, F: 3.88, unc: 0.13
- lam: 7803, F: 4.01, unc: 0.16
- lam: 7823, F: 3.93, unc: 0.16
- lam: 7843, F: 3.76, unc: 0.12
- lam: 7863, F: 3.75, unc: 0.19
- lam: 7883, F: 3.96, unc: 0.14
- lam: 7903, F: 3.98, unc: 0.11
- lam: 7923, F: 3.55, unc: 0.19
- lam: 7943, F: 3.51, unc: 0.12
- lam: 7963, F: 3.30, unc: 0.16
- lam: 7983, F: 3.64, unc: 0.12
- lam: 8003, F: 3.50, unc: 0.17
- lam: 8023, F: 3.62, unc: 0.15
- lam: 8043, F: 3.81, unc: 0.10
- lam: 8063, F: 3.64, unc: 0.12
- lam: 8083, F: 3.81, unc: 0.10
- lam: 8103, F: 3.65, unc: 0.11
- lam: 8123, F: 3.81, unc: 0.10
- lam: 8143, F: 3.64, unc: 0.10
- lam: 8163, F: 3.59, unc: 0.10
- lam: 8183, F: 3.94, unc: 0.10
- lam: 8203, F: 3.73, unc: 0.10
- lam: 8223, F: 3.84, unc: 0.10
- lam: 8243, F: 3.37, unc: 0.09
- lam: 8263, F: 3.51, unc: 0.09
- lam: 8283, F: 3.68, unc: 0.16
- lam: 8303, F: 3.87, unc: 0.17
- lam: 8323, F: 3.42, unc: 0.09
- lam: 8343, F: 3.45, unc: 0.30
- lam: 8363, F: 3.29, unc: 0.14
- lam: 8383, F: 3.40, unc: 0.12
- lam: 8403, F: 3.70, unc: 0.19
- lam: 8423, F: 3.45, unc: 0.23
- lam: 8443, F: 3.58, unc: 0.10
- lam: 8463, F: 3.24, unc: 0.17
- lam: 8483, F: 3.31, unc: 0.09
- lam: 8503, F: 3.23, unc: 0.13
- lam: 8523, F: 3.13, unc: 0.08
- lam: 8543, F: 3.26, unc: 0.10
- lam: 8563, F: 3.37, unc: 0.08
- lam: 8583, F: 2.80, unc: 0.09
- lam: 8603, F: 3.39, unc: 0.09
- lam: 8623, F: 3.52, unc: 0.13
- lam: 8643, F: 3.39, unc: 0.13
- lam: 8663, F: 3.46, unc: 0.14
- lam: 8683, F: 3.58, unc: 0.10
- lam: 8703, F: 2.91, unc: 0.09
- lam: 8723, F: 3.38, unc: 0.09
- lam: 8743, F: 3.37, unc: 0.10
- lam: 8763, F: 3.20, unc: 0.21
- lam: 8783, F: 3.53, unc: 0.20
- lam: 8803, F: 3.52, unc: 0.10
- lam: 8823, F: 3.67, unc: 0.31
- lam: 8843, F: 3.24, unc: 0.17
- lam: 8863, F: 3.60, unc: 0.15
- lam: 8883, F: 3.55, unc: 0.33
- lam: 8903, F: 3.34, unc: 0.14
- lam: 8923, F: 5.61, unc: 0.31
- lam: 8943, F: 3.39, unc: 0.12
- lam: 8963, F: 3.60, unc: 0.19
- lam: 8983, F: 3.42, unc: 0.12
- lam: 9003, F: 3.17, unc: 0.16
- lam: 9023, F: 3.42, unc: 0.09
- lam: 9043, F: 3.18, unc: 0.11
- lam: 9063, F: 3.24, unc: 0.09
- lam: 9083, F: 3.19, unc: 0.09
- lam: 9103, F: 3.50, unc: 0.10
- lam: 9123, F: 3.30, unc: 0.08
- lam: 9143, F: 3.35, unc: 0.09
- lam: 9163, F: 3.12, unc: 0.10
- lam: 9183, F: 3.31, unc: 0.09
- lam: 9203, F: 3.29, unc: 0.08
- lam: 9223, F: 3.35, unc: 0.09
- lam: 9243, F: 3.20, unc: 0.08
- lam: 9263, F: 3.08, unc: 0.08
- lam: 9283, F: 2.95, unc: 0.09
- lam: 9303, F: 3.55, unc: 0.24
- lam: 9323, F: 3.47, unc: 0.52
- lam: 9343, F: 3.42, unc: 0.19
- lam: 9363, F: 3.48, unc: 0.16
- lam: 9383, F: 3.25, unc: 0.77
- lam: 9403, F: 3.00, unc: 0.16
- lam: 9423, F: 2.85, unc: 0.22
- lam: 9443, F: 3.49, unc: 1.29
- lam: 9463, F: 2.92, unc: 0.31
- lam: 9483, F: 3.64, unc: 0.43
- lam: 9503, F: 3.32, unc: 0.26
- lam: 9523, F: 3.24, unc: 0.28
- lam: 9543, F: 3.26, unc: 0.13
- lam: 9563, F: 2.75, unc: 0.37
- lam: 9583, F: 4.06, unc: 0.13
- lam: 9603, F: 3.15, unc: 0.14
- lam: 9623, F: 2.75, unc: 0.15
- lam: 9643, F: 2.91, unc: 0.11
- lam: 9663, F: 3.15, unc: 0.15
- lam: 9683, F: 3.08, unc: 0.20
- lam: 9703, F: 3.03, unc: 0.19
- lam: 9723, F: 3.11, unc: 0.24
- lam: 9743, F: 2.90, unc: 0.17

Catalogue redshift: 0.00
